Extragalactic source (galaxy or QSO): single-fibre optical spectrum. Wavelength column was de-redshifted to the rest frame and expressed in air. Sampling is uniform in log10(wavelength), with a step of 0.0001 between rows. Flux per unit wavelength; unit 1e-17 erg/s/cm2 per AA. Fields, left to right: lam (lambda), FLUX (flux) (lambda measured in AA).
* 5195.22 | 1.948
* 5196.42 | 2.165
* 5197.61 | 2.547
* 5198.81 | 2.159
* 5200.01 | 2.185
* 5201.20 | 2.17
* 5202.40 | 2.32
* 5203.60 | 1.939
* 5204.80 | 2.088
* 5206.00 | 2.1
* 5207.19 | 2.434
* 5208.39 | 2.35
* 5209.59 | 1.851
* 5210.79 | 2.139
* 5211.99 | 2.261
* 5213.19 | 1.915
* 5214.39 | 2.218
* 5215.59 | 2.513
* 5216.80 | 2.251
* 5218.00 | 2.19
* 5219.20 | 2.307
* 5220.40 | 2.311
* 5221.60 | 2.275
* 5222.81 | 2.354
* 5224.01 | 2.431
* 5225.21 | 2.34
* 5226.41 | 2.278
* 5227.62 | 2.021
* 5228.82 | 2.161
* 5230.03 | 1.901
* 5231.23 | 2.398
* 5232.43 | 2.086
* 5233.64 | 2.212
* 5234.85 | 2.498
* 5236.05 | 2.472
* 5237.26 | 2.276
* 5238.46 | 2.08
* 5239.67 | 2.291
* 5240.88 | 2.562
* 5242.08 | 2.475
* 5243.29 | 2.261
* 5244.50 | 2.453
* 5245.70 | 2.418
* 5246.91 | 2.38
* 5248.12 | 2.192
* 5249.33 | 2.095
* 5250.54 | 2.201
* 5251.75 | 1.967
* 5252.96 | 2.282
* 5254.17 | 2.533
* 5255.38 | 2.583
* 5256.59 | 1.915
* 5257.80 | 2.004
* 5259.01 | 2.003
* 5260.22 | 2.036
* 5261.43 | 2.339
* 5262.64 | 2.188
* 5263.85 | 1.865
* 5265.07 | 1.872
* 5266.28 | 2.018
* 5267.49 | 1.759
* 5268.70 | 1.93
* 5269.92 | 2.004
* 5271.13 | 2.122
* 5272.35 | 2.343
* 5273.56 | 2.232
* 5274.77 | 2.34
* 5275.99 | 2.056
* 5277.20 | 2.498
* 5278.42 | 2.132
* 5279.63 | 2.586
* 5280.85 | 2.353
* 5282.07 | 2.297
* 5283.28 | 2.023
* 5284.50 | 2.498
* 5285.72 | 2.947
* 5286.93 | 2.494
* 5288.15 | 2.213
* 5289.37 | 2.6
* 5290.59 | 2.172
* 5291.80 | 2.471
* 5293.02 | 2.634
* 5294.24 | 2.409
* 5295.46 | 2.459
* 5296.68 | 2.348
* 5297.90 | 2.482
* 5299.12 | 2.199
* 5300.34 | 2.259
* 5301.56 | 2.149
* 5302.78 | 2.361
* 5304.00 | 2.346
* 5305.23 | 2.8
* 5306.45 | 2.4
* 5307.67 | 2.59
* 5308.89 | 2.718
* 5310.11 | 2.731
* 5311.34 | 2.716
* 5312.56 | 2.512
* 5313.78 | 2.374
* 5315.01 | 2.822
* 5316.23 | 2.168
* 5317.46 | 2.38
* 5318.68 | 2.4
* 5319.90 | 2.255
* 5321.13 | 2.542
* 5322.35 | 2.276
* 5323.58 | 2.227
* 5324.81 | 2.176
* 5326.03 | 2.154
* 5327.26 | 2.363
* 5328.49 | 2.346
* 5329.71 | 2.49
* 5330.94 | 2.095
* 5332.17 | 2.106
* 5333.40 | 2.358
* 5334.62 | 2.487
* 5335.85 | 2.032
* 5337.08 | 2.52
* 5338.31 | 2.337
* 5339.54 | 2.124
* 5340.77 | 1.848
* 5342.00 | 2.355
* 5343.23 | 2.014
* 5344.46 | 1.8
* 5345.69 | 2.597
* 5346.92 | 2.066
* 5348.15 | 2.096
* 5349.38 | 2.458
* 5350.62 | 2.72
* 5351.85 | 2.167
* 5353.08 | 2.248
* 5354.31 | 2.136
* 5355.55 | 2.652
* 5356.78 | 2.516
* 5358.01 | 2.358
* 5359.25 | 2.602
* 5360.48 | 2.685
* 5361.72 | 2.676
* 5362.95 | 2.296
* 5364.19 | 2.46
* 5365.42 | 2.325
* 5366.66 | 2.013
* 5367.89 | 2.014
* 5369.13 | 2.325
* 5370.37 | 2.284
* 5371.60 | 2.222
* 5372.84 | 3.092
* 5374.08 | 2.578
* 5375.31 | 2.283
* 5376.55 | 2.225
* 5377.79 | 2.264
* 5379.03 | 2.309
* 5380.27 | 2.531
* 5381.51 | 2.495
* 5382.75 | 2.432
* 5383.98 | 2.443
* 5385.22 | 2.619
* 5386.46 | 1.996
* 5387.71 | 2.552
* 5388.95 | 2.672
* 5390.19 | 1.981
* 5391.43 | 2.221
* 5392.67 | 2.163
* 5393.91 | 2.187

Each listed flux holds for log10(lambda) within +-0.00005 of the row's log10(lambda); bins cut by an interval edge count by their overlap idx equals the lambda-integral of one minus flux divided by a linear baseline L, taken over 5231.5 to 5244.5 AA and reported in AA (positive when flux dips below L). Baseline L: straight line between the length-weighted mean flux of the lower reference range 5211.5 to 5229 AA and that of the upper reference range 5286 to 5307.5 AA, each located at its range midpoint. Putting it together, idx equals -0.2 AA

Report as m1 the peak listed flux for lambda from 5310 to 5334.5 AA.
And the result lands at 2.822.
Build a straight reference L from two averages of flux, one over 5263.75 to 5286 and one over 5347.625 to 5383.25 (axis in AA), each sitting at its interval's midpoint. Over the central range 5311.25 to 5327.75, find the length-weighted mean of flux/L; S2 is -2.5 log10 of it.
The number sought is -0.04 mag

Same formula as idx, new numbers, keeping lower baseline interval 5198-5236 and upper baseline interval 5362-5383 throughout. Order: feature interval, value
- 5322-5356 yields 1.1 AA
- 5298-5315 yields -1.3 AA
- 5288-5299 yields -0.6 AA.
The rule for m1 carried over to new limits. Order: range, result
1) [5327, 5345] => 2.52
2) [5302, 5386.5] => 3.092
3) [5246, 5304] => 2.947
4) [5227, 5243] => 2.562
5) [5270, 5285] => 2.586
